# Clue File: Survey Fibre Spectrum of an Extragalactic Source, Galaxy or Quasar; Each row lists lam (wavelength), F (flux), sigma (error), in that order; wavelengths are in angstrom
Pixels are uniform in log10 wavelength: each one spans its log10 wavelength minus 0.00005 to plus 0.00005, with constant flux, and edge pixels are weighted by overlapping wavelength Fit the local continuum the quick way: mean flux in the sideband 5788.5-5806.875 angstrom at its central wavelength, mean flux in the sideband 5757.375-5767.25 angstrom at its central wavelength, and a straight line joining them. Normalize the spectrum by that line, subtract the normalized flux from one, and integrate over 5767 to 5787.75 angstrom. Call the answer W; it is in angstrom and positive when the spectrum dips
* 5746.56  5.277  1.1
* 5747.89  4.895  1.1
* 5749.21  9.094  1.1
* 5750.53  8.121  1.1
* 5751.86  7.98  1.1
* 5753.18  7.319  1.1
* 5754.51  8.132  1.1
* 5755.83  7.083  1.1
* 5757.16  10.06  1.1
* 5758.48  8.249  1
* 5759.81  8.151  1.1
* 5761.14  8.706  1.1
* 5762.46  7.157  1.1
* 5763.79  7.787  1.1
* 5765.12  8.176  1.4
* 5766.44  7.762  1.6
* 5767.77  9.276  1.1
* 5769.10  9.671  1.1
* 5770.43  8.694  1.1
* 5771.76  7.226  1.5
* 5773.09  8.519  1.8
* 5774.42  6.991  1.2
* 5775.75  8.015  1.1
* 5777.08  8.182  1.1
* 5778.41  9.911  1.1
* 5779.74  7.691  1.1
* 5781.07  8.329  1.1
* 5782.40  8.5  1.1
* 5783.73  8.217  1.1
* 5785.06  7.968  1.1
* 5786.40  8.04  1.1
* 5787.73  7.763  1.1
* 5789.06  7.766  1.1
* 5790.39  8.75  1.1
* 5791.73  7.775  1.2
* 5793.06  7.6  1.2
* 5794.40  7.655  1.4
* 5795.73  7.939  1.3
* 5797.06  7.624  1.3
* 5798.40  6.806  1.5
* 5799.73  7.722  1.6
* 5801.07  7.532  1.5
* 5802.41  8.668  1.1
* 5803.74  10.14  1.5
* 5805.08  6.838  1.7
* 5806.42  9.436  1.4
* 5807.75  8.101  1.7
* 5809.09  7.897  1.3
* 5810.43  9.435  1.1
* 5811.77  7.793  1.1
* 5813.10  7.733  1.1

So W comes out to -0.7 angstrom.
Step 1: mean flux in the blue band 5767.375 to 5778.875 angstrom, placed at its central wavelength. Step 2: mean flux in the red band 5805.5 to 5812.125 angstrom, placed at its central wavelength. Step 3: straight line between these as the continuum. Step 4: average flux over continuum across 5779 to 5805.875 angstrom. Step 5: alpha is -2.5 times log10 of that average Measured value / 0.07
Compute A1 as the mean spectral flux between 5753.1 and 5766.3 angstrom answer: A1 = 8.1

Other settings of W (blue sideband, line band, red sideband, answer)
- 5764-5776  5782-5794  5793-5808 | 0.1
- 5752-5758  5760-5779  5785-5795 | -0.6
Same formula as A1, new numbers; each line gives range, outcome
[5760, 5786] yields 8.25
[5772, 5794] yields 8.1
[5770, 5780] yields 8.16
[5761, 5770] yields 8.35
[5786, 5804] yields 7.94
